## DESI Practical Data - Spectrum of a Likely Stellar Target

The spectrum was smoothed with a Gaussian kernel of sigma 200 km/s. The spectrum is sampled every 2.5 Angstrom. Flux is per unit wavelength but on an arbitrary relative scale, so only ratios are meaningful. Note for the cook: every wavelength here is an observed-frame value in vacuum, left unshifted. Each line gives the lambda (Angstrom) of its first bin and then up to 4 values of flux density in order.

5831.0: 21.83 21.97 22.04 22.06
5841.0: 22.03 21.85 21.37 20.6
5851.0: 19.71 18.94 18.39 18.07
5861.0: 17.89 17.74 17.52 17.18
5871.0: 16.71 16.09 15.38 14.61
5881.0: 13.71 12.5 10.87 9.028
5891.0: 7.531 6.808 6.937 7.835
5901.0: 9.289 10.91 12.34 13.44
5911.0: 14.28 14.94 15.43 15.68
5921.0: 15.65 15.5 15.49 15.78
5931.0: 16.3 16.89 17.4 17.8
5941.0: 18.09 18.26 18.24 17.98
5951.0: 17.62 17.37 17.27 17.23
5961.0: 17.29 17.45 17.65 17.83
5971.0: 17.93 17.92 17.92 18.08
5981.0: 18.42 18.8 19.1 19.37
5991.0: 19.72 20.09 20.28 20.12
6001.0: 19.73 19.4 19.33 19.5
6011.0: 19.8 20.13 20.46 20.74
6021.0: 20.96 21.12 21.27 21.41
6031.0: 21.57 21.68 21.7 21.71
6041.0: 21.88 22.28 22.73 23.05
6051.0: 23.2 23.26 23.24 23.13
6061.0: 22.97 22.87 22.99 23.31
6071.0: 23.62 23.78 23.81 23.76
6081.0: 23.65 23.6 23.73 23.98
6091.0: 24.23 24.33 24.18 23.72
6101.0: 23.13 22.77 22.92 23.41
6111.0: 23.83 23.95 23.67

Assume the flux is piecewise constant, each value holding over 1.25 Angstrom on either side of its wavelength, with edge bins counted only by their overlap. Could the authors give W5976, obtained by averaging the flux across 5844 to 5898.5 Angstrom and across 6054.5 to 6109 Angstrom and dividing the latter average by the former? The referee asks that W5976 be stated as 1.56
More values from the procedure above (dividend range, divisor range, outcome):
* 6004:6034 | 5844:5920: 1.42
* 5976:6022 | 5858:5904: 1.52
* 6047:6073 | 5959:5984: 1.30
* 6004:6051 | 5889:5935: 1.66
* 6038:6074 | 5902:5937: 1.54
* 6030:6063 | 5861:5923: 1.71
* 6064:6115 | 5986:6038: 1.16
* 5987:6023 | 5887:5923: 1.74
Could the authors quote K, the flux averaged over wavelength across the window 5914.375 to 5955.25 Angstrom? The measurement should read 16.8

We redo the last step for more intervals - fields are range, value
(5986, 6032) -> 20.2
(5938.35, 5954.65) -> 17.9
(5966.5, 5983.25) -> 18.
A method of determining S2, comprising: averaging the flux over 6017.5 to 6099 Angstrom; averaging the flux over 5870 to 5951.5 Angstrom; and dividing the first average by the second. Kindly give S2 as 1.62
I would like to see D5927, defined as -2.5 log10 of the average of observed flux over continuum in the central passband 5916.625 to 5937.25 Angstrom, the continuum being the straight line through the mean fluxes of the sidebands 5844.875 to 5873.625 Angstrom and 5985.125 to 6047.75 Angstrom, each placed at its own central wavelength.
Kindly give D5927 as 0.20 mag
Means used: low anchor 18.4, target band 16.1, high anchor 20.7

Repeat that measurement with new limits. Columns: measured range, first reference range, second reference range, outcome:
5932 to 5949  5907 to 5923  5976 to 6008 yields -0.09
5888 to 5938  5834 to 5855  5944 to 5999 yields 0.44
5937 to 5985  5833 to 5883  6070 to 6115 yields 0.17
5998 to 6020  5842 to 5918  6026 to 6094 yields 0.04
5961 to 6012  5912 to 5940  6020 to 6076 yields 0.02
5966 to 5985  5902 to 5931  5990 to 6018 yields 0.00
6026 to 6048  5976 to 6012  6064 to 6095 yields -0.02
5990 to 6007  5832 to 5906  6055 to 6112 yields 0.03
